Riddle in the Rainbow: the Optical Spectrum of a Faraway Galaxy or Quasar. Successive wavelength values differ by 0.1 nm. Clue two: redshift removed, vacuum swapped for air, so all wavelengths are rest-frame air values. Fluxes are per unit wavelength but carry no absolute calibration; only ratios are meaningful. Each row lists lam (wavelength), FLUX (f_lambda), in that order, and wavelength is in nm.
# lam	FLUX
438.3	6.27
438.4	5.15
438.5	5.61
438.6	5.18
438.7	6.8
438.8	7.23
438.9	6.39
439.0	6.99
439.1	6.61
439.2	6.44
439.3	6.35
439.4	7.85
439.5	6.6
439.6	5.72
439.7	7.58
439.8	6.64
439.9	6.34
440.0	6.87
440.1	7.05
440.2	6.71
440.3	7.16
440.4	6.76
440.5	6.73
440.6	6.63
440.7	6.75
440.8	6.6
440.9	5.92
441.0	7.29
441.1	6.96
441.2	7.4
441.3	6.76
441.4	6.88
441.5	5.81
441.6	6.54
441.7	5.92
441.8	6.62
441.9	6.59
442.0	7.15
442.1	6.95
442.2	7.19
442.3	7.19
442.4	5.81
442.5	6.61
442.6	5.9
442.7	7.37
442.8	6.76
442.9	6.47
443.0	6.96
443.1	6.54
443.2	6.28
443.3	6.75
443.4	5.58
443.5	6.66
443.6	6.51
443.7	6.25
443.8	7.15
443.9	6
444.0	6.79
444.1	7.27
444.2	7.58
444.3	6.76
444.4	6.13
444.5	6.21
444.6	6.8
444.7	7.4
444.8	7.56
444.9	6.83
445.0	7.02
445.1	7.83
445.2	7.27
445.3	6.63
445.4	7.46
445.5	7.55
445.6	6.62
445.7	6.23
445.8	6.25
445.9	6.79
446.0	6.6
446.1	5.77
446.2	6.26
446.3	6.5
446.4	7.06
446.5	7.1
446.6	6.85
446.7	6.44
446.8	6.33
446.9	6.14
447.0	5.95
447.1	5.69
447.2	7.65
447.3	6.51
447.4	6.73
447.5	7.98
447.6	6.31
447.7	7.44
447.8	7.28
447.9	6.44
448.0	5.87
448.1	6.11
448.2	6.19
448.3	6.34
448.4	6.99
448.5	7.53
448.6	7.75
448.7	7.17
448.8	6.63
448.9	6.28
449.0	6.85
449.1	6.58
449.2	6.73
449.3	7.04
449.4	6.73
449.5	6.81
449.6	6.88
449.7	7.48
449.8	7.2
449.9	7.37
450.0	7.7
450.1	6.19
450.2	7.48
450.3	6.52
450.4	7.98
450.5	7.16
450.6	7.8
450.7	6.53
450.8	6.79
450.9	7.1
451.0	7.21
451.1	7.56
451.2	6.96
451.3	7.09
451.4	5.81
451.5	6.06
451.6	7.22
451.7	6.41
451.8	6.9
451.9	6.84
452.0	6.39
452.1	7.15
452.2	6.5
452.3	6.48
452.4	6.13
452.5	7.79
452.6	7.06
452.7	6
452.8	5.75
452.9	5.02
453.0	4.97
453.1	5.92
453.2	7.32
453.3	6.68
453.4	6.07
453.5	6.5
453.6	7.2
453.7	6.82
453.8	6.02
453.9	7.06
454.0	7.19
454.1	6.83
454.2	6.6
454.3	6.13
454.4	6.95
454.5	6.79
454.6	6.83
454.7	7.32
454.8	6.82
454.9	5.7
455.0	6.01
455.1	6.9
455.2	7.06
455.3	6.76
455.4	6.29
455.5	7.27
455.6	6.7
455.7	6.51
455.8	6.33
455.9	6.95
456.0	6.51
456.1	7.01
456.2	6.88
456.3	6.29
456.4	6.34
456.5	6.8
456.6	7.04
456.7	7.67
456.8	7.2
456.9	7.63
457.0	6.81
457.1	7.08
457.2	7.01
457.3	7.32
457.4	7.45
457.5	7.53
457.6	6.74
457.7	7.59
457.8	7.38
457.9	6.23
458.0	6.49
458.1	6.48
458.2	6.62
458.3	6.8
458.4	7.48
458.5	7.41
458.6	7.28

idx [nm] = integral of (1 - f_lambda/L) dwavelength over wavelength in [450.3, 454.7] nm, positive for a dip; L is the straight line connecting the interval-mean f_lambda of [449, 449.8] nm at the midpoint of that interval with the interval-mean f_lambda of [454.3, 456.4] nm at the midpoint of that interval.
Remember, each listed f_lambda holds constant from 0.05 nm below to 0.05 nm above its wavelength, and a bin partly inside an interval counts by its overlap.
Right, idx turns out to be 0.06 nm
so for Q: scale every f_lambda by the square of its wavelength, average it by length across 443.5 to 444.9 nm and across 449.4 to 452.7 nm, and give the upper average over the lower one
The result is 1.05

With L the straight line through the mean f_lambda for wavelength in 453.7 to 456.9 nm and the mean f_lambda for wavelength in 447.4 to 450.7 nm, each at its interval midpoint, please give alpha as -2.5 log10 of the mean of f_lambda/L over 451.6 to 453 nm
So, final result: 0.06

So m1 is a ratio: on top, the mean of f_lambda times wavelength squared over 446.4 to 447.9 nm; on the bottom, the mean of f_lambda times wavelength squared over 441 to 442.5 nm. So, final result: 1.0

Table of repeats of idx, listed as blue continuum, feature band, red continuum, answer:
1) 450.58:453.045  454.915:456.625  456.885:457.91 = 0.09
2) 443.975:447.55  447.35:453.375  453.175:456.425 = -0.04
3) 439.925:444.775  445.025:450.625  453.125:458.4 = -0.08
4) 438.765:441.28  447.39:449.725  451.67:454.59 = -0.07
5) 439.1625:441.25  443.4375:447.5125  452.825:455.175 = -0.04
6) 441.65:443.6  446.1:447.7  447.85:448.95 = 0.00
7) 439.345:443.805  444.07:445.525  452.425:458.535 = -0.08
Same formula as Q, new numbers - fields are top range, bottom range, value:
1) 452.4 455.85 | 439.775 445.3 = 1.03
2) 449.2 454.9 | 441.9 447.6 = 1.04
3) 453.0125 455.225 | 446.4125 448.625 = 1.02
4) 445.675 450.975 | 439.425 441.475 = 1.04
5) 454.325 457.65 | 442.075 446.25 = 1.07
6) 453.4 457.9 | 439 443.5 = 1.09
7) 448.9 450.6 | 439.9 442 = 1.09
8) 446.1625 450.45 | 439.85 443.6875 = 1.06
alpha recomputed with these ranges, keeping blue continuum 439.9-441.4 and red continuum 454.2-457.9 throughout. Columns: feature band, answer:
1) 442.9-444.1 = 0.05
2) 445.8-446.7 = 0.04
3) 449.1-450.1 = -0.03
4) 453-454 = 0.05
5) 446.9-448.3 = 0.04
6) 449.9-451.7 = -0.02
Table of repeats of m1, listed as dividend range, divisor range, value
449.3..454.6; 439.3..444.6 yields 1.06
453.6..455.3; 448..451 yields 0.99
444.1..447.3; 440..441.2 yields 1.02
